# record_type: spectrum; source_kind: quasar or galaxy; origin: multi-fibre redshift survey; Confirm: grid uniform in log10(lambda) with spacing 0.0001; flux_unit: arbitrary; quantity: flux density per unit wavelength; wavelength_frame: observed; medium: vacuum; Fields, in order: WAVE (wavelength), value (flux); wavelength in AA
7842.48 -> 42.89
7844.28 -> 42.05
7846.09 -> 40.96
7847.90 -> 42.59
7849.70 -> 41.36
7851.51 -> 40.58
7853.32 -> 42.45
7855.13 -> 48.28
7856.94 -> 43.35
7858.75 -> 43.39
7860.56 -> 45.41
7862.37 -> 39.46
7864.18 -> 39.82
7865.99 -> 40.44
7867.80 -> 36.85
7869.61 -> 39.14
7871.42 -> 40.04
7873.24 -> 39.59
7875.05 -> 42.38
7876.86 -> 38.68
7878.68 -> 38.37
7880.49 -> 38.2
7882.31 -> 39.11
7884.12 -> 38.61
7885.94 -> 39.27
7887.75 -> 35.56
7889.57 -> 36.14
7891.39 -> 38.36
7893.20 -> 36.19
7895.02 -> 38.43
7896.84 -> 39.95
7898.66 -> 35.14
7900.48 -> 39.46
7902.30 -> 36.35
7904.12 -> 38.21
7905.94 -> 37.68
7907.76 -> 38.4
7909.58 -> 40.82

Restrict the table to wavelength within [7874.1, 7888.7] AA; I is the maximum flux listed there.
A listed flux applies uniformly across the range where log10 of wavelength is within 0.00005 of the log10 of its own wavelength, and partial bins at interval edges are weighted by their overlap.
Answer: 42.38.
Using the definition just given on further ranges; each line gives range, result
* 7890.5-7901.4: 39.95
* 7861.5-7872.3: 40.44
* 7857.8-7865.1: 45.41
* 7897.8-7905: 39.46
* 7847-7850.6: 42.59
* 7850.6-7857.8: 48.28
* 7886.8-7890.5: 36.14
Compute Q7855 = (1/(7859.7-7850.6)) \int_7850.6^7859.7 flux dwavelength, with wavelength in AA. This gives 43.6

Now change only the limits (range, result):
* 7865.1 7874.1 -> 39.2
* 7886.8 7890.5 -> 35.9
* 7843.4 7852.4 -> 41.5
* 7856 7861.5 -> 44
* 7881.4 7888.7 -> 38.1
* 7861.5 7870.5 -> 39.2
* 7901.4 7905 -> 37.3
